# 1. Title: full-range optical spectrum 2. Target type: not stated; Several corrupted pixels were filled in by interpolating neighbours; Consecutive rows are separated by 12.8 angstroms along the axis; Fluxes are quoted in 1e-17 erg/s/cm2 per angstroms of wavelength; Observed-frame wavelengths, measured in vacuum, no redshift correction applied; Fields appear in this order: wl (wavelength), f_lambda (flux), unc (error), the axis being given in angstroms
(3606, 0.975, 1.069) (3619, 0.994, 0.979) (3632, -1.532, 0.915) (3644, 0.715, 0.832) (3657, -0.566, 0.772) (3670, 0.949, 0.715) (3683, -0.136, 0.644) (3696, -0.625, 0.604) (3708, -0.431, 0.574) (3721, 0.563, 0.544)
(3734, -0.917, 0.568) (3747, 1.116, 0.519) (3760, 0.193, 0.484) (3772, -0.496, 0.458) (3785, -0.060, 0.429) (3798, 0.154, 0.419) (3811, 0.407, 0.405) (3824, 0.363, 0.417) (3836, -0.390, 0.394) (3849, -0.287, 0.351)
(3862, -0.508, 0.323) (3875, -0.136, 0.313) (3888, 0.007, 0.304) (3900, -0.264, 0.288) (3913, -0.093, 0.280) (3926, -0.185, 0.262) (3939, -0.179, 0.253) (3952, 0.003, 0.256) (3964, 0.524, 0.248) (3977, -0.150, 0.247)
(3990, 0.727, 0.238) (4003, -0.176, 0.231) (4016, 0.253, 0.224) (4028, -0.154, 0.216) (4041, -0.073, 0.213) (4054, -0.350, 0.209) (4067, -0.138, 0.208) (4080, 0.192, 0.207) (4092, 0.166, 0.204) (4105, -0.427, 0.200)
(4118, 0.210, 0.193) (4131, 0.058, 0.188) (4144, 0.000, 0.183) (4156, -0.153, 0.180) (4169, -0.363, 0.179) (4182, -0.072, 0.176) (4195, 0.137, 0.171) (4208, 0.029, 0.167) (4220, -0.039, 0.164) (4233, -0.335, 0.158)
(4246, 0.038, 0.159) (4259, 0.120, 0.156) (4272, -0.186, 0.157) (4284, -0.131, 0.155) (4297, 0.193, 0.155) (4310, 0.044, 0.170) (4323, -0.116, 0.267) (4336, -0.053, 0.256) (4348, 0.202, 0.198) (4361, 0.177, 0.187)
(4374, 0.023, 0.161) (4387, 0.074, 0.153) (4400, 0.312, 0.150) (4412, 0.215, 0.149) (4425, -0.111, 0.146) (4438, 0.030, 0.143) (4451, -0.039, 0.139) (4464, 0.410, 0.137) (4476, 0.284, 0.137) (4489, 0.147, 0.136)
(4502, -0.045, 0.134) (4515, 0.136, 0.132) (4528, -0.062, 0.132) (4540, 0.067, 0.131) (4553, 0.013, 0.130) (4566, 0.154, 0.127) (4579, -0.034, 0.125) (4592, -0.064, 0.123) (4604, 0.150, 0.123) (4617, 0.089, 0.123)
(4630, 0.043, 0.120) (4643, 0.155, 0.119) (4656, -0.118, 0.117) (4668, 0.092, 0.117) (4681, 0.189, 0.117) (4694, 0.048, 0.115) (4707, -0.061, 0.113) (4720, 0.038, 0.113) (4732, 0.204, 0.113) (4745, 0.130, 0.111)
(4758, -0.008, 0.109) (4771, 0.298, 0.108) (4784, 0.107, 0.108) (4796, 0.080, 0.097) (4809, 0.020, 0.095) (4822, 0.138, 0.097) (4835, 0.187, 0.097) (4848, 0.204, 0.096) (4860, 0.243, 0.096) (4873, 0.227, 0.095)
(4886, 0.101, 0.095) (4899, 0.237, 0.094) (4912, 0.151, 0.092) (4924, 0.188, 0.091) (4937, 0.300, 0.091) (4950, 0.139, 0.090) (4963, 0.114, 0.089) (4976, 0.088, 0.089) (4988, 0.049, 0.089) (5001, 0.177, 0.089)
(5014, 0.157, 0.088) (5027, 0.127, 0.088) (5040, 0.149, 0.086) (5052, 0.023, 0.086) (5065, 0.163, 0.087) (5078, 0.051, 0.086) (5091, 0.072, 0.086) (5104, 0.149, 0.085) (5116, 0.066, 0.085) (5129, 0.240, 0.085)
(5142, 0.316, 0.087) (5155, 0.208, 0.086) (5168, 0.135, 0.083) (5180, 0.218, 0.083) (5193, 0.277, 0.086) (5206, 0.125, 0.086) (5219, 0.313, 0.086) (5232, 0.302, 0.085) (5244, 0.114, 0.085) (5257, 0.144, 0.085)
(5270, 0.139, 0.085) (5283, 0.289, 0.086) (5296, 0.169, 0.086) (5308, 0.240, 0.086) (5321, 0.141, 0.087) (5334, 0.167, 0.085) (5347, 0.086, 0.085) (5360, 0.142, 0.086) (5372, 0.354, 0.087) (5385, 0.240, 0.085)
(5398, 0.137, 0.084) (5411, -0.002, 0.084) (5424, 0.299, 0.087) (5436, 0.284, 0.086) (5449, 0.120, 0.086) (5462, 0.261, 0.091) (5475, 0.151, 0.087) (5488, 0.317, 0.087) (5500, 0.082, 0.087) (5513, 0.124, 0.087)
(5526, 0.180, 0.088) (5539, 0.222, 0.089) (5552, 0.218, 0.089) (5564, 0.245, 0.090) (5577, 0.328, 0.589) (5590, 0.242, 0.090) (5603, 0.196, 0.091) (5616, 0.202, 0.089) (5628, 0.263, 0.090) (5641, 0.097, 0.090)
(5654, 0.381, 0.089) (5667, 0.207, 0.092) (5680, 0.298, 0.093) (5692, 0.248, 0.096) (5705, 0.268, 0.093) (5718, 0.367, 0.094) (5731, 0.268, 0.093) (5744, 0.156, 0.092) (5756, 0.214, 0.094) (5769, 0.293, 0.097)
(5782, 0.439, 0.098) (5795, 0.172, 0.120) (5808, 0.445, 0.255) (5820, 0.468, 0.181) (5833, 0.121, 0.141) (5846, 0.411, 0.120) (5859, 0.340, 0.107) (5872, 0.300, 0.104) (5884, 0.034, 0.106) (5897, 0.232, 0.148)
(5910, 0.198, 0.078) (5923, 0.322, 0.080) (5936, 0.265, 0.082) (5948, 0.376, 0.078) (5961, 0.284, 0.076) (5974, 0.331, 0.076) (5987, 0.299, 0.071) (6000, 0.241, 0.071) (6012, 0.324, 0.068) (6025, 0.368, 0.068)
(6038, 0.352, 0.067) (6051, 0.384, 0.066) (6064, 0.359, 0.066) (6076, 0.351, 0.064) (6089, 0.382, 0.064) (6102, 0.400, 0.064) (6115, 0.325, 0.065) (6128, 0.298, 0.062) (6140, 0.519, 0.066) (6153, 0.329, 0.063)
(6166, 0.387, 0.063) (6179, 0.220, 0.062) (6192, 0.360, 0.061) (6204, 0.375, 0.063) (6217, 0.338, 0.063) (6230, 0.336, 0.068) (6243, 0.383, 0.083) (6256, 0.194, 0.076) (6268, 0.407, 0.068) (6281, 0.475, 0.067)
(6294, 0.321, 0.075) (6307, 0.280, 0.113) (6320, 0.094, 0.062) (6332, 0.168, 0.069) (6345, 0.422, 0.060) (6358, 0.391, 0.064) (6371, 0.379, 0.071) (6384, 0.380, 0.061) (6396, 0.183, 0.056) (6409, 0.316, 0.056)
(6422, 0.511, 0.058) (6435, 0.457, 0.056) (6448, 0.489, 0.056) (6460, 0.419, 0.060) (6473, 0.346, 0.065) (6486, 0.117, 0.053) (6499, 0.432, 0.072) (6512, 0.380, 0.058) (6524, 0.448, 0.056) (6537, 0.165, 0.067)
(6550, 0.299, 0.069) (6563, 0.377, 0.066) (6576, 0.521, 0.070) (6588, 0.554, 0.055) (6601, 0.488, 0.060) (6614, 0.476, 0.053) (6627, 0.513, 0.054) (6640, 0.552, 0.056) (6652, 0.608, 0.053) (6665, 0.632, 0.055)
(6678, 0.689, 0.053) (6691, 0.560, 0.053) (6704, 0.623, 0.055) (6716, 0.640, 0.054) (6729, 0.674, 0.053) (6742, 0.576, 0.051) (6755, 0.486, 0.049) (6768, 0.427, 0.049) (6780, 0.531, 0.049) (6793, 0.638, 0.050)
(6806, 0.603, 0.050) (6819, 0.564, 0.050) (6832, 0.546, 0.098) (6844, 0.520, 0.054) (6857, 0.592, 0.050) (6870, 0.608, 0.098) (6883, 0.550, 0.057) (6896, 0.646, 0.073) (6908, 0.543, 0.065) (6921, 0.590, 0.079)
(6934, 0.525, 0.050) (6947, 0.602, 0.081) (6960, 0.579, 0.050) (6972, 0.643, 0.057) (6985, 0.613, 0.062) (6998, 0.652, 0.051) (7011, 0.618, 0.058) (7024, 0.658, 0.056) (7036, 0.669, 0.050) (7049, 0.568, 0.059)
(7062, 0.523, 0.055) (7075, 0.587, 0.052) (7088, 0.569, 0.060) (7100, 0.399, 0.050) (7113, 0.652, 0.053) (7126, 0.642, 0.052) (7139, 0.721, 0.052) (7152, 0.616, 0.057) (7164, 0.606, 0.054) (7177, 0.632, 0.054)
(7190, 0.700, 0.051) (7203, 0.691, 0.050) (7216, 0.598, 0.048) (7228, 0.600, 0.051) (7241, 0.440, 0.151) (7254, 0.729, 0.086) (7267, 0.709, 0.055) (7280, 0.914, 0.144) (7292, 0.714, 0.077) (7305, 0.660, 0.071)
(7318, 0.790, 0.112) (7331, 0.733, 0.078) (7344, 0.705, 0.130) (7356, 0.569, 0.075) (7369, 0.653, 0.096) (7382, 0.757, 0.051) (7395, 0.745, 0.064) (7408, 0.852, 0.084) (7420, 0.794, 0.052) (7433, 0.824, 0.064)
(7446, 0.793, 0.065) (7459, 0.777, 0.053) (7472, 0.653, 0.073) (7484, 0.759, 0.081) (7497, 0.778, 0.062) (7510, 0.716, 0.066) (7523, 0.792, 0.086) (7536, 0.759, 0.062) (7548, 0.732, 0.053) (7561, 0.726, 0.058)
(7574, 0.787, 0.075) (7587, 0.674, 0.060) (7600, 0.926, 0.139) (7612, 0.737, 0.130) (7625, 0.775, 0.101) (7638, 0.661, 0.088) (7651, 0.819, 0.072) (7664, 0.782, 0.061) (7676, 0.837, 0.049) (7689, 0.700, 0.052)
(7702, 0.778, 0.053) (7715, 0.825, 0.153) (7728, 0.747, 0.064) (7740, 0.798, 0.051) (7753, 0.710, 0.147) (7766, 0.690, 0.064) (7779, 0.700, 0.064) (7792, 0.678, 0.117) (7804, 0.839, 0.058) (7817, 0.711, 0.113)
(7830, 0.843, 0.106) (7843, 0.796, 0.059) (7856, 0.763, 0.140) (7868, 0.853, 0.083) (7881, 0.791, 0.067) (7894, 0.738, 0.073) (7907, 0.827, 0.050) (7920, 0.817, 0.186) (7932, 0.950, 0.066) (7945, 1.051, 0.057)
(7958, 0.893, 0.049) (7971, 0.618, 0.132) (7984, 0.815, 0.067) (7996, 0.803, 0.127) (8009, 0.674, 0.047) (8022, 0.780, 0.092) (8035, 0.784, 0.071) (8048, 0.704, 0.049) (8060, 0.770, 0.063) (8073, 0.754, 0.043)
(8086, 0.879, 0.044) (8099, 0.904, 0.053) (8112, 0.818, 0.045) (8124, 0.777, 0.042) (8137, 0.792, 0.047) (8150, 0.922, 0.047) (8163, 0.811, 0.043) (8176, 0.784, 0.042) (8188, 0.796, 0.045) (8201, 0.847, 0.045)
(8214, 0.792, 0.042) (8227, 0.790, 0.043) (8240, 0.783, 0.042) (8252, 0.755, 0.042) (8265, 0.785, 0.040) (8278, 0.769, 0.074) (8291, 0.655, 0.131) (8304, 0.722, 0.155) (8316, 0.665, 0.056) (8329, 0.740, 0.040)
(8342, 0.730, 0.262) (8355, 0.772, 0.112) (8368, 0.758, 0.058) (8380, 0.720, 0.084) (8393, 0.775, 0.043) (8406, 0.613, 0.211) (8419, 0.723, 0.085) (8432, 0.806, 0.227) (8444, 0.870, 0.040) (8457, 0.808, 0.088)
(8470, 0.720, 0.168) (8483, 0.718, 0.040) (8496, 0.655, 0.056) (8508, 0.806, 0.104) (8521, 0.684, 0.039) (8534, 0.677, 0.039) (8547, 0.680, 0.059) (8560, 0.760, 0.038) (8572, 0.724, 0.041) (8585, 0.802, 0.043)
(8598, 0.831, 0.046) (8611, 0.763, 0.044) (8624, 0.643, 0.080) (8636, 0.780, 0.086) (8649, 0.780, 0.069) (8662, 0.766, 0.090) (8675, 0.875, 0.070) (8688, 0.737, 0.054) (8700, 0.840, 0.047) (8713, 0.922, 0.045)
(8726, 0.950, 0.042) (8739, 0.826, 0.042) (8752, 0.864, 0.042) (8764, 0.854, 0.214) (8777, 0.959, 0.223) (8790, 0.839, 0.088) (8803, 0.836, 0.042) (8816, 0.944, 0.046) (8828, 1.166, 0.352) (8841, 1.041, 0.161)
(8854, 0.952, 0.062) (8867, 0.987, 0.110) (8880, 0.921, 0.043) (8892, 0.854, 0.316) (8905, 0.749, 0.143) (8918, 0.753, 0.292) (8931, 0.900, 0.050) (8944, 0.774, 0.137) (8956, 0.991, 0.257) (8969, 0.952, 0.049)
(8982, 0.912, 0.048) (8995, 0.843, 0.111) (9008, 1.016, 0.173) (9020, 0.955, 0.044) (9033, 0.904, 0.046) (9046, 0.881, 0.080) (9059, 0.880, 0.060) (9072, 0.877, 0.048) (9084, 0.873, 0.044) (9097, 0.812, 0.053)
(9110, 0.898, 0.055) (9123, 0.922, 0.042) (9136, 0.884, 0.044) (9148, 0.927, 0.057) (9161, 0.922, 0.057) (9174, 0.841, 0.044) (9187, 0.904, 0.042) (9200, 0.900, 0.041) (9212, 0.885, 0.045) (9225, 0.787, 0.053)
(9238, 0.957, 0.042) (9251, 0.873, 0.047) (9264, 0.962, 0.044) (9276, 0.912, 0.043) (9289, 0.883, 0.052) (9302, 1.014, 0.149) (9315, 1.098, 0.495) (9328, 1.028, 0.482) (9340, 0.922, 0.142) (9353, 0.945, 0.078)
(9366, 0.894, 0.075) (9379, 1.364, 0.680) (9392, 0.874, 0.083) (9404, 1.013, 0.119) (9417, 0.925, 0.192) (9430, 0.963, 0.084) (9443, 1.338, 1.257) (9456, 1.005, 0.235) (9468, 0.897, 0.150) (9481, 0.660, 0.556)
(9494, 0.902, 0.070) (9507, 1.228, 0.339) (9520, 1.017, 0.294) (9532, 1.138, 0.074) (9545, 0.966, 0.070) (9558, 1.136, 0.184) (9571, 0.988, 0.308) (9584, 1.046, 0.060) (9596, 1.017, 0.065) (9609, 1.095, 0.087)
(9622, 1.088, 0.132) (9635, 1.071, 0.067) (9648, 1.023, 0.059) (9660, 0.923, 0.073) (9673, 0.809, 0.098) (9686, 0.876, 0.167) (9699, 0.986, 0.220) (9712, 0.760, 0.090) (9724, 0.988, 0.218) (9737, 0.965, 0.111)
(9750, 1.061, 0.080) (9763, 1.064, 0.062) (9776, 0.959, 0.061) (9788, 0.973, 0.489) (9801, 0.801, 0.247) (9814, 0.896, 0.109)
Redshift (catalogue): 0.65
